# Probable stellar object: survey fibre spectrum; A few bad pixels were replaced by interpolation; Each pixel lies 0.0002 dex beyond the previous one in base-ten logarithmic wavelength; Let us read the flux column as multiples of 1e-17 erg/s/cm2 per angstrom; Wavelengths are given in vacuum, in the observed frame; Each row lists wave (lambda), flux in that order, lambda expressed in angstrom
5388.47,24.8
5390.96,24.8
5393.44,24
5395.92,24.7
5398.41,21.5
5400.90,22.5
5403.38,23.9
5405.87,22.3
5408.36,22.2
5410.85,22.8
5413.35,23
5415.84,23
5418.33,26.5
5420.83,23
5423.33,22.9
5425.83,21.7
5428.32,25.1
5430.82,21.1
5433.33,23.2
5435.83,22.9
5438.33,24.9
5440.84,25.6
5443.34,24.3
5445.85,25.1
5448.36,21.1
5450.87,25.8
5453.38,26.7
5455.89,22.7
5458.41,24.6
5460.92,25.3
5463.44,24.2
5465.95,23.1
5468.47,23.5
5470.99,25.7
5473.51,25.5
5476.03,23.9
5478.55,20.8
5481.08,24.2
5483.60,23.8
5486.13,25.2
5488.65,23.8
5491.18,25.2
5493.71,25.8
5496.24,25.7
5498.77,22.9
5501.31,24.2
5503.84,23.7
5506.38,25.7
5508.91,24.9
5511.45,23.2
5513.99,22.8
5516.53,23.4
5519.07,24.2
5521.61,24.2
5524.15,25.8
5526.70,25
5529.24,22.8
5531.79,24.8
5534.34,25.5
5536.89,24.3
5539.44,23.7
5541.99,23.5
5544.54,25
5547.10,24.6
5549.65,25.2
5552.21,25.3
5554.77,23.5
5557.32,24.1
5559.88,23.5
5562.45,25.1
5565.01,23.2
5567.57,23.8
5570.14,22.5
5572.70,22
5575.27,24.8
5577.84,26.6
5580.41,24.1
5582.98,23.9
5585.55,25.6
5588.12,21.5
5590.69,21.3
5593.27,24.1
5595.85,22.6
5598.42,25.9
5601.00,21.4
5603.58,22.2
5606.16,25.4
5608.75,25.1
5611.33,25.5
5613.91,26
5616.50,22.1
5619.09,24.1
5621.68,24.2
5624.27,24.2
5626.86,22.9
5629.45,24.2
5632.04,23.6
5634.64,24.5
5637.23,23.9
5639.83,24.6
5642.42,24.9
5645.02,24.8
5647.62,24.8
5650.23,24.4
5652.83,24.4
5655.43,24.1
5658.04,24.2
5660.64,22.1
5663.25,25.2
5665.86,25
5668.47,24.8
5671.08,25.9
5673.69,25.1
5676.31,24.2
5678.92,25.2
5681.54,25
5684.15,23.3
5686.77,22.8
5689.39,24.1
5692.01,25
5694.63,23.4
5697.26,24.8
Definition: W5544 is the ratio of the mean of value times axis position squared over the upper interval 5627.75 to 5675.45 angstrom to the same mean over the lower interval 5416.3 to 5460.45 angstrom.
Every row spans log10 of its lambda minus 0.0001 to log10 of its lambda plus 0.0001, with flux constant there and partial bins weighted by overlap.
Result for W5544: 1.1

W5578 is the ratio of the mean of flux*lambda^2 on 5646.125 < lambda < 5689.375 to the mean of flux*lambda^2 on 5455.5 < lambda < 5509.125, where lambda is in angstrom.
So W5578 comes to 1.1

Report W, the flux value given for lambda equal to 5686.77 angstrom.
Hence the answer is 22.8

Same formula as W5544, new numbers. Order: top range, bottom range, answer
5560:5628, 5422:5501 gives 1.04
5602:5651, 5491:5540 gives 1.04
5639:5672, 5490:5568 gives 1.05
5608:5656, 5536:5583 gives 1.03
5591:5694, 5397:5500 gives 1.09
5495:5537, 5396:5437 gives 1.09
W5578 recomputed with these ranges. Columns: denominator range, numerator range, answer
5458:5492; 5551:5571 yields 1.02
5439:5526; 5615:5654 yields 1.05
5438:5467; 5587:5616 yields 1.02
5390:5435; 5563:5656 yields 1.11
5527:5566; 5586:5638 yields 1.00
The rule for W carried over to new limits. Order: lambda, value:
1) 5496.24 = 25.7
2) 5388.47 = 24.8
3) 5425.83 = 21.7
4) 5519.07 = 24.2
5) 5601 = 21.4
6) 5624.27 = 24.2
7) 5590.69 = 21.3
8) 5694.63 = 23.4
